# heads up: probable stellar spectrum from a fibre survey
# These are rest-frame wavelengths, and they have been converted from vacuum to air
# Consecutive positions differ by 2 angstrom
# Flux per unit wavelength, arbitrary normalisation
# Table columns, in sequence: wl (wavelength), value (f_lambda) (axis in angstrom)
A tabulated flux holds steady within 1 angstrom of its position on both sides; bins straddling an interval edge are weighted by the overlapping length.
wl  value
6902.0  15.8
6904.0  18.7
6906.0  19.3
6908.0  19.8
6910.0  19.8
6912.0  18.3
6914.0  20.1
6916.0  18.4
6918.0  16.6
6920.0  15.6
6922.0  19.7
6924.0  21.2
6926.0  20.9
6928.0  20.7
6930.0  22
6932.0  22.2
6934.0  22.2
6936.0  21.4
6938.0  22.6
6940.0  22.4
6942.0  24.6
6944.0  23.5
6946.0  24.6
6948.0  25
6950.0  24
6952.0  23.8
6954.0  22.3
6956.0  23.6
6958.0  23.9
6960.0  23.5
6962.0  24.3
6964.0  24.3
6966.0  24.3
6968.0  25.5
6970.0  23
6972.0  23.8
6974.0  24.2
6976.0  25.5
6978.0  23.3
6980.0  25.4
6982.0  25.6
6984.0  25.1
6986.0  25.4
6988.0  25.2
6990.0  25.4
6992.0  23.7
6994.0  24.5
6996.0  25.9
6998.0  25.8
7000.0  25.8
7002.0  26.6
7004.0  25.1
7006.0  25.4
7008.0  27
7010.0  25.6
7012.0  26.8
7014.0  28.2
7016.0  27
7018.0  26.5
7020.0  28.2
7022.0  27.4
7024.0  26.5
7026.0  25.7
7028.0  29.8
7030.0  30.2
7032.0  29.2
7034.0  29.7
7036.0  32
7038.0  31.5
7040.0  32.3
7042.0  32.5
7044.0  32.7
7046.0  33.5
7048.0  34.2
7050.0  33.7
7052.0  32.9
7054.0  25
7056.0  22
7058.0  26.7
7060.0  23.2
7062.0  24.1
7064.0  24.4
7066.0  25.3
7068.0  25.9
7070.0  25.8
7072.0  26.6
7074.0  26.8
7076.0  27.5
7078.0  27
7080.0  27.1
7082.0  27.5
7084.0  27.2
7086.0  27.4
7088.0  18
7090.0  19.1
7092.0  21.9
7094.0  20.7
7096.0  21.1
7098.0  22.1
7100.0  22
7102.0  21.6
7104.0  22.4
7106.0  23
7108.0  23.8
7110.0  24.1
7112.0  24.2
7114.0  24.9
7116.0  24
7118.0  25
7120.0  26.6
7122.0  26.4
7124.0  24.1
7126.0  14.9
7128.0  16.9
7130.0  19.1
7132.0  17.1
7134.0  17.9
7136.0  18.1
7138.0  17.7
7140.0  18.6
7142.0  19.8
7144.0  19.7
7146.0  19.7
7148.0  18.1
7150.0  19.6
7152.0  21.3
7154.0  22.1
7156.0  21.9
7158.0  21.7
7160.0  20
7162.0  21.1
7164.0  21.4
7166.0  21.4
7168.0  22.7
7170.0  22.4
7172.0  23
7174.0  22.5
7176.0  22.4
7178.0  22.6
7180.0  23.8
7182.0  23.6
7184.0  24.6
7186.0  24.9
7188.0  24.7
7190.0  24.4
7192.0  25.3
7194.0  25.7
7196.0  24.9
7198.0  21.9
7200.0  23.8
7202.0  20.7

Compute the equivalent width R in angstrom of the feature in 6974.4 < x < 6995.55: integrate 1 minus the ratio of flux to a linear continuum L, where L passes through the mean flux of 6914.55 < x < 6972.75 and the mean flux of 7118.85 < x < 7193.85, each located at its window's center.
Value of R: -2.58 angstrom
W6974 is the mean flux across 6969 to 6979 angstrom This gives 24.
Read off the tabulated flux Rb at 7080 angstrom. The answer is 27.1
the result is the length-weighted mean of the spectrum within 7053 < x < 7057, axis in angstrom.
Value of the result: 23.5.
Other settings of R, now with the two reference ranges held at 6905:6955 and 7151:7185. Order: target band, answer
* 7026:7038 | -4.6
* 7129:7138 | 1.7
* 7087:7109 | 0.5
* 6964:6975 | -1.4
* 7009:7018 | -2.2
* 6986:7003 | -3.0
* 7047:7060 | -4.1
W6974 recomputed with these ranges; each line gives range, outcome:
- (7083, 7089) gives 24.2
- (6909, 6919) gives 18.6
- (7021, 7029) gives 27.4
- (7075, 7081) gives 27.2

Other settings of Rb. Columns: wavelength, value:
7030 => 30.2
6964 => 24.3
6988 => 25.2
